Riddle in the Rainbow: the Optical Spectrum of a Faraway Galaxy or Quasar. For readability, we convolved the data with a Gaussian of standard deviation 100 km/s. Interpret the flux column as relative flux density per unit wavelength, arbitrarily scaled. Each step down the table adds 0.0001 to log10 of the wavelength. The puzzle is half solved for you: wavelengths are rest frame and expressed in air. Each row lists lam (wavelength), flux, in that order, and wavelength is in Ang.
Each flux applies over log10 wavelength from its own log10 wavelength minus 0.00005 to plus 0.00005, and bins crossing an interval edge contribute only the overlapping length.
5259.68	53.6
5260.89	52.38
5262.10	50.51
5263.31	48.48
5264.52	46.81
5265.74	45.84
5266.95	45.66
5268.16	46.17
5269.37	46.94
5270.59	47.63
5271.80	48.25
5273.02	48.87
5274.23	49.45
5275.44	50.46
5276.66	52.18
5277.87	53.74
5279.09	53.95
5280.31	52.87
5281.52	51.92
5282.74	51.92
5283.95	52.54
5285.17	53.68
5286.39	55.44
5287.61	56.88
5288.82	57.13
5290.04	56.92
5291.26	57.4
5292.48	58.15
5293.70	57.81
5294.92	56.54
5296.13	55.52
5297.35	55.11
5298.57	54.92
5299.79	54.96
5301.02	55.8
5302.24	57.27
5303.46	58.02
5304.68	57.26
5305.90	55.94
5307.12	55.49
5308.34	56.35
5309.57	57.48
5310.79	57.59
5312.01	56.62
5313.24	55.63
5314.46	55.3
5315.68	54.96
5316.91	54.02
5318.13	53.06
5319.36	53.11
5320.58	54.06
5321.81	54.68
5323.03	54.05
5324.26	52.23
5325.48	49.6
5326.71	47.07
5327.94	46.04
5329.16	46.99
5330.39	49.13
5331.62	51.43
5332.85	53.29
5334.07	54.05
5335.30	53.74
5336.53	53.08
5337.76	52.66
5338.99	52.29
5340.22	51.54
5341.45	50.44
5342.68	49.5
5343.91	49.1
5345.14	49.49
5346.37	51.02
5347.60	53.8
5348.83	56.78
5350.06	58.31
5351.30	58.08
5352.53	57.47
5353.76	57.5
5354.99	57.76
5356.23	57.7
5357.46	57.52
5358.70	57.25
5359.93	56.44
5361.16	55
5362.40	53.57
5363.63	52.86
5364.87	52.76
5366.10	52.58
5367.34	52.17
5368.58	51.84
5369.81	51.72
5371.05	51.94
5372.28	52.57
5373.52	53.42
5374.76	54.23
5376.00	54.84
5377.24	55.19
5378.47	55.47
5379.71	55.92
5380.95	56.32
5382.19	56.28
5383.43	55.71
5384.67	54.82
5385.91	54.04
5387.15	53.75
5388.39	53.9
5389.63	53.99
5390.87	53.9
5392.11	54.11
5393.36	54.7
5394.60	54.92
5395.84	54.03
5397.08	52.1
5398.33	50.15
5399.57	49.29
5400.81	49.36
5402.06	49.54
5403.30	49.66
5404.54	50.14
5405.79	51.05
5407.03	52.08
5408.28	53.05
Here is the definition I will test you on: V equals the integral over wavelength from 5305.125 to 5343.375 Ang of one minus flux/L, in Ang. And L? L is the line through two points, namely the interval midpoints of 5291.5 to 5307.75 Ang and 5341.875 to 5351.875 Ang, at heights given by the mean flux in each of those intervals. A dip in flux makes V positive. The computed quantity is 1.2 Ang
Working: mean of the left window 56.4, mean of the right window 53.2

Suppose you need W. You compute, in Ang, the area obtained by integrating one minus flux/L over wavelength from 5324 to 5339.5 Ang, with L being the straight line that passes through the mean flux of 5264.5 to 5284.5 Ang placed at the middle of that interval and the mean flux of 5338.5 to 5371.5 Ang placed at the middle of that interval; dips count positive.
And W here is 0.6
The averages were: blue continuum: 49.8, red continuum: 54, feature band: 50.9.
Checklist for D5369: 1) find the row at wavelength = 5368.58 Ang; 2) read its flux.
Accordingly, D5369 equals 51.84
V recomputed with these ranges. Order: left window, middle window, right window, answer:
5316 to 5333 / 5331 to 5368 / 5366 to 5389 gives -0.9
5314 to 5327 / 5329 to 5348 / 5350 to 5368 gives 1.0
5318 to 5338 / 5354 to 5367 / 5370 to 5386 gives -0.4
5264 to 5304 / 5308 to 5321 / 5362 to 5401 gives -0.5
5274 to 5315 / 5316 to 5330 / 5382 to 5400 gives 0.9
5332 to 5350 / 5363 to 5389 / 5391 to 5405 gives -1.0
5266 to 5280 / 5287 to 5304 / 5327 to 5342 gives -2.2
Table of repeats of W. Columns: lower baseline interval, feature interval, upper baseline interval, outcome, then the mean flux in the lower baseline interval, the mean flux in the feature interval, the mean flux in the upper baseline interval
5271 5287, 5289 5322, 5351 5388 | -2.0 Ang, 51.9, 55.9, 54.9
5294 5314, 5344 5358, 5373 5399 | -0.1 Ang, 56.3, 55.7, 54.4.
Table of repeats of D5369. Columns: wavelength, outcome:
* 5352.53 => 57.47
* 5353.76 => 57.5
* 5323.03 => 54.05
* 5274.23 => 49.45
